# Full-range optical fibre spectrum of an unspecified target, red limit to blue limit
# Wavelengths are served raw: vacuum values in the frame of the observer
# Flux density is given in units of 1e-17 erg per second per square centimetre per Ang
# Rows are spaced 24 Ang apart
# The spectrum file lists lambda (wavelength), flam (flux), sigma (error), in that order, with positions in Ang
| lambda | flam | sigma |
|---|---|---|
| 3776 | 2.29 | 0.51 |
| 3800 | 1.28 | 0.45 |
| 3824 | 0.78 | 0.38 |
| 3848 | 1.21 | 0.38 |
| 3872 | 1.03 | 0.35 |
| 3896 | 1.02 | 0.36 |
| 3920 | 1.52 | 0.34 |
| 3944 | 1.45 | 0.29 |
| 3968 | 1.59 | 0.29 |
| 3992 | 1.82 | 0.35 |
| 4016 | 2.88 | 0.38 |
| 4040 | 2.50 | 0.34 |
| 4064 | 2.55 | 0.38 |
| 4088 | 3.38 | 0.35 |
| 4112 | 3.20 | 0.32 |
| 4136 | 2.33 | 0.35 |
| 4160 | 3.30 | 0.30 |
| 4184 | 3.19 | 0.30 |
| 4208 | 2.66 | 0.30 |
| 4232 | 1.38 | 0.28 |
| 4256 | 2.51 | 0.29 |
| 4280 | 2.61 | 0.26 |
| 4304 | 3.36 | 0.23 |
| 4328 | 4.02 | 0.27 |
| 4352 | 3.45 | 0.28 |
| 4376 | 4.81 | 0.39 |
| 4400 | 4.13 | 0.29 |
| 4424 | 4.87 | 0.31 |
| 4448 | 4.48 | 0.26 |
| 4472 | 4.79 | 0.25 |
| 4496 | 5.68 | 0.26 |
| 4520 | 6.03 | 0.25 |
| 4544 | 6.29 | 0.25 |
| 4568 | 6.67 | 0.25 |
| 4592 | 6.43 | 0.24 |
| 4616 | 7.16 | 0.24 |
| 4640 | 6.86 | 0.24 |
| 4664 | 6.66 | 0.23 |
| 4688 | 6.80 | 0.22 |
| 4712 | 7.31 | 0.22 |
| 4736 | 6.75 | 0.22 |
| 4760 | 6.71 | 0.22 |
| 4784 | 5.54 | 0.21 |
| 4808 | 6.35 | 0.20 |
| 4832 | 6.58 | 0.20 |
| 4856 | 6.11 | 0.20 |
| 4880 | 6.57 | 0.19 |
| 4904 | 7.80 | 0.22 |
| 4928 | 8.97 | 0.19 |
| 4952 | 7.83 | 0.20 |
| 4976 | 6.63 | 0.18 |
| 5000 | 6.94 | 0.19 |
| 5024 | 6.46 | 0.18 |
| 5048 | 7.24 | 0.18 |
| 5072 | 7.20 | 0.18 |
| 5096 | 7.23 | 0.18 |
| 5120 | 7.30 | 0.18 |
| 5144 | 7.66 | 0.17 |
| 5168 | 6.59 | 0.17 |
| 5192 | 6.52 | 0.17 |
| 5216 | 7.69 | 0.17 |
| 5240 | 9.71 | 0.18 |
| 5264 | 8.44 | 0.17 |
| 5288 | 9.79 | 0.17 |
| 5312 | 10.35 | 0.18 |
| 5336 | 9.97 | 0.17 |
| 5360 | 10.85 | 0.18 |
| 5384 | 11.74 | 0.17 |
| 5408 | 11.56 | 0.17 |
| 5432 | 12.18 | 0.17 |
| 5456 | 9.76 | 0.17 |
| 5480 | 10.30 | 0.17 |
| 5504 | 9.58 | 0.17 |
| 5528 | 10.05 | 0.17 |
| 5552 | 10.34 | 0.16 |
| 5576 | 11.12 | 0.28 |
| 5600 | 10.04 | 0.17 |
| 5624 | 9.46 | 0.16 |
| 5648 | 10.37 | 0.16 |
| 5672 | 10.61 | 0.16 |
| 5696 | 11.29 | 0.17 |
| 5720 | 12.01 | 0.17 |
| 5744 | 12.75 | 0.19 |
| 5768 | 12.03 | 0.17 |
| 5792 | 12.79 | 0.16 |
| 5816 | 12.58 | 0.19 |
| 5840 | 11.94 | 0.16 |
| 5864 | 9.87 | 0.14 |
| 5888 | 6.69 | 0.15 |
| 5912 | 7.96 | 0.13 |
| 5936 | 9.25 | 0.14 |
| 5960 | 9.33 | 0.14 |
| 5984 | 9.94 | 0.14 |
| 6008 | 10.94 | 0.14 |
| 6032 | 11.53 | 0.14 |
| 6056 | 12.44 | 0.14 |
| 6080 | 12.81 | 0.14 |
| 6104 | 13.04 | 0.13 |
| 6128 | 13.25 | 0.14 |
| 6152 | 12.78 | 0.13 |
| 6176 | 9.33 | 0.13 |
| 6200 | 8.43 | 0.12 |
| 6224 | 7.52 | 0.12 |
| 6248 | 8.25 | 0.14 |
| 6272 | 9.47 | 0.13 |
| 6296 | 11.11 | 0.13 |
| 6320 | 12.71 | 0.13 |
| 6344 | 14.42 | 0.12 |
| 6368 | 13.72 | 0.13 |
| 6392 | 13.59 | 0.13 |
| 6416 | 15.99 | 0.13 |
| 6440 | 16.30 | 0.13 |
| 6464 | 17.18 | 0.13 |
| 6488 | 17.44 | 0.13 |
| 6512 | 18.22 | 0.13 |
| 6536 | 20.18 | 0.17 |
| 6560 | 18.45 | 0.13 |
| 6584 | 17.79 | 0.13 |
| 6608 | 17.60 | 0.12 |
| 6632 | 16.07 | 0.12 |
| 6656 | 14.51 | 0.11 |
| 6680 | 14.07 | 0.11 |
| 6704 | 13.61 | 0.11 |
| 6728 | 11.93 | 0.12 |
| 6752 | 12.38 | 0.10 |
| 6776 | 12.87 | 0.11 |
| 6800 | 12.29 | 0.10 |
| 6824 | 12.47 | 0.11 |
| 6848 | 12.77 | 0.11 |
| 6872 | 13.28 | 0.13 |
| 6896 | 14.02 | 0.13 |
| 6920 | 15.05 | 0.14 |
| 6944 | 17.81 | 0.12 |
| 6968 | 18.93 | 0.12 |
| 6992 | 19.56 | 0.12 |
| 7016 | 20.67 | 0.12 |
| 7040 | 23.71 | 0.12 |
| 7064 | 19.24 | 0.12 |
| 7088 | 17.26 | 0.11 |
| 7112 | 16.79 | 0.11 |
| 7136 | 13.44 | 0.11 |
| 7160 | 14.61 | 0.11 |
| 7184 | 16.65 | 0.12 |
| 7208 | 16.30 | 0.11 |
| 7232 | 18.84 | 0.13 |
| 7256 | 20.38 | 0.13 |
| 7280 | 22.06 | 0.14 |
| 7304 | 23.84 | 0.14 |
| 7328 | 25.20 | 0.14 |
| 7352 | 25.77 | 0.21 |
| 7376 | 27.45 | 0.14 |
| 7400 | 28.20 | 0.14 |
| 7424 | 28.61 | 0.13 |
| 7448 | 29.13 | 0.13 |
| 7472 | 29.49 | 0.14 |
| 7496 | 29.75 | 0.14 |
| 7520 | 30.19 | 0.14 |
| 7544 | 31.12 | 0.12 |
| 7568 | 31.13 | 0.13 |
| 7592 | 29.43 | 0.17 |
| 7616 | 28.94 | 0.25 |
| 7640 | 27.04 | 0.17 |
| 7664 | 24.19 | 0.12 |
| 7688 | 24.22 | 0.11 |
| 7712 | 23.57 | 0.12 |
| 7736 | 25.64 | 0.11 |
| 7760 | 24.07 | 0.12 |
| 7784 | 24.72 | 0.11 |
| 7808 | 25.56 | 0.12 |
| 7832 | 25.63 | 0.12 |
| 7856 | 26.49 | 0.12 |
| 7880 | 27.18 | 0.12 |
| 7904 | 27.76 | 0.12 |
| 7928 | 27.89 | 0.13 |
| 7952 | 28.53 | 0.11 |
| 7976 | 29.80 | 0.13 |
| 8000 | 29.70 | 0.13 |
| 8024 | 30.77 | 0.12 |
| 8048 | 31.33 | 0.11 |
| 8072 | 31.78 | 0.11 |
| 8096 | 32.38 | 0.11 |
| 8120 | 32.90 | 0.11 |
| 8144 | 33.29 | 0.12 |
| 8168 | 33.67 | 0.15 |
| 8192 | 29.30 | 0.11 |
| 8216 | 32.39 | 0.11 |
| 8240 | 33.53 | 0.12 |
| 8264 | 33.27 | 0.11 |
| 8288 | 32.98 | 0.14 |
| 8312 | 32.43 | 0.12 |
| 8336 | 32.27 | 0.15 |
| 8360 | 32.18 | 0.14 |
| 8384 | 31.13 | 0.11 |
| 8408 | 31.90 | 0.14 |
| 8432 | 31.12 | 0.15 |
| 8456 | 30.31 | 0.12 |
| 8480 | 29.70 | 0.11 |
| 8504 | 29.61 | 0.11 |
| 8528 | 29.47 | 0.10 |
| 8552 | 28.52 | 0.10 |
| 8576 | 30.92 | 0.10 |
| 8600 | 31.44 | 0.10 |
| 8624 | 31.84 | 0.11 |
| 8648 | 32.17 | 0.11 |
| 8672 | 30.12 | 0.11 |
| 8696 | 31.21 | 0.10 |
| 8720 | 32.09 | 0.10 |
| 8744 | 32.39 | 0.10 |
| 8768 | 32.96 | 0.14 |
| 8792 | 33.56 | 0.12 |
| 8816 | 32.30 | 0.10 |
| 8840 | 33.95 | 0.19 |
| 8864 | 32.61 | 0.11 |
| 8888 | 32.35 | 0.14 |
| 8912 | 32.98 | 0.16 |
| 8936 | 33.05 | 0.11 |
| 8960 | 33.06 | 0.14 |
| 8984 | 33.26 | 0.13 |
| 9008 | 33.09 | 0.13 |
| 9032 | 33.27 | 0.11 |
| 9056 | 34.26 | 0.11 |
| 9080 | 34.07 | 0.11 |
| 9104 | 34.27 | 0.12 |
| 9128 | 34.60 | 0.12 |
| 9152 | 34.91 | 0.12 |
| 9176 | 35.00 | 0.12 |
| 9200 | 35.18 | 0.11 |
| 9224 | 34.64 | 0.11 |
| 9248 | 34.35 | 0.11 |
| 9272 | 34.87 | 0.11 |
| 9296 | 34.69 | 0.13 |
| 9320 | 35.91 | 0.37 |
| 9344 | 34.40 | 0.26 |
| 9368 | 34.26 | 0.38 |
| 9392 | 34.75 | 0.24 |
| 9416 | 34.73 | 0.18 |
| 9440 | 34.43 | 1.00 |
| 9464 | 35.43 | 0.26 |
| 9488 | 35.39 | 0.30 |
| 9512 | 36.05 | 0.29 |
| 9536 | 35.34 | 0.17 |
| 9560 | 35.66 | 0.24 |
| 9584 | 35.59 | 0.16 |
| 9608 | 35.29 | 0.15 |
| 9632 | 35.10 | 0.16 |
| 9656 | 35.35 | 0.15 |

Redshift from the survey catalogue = 0.00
